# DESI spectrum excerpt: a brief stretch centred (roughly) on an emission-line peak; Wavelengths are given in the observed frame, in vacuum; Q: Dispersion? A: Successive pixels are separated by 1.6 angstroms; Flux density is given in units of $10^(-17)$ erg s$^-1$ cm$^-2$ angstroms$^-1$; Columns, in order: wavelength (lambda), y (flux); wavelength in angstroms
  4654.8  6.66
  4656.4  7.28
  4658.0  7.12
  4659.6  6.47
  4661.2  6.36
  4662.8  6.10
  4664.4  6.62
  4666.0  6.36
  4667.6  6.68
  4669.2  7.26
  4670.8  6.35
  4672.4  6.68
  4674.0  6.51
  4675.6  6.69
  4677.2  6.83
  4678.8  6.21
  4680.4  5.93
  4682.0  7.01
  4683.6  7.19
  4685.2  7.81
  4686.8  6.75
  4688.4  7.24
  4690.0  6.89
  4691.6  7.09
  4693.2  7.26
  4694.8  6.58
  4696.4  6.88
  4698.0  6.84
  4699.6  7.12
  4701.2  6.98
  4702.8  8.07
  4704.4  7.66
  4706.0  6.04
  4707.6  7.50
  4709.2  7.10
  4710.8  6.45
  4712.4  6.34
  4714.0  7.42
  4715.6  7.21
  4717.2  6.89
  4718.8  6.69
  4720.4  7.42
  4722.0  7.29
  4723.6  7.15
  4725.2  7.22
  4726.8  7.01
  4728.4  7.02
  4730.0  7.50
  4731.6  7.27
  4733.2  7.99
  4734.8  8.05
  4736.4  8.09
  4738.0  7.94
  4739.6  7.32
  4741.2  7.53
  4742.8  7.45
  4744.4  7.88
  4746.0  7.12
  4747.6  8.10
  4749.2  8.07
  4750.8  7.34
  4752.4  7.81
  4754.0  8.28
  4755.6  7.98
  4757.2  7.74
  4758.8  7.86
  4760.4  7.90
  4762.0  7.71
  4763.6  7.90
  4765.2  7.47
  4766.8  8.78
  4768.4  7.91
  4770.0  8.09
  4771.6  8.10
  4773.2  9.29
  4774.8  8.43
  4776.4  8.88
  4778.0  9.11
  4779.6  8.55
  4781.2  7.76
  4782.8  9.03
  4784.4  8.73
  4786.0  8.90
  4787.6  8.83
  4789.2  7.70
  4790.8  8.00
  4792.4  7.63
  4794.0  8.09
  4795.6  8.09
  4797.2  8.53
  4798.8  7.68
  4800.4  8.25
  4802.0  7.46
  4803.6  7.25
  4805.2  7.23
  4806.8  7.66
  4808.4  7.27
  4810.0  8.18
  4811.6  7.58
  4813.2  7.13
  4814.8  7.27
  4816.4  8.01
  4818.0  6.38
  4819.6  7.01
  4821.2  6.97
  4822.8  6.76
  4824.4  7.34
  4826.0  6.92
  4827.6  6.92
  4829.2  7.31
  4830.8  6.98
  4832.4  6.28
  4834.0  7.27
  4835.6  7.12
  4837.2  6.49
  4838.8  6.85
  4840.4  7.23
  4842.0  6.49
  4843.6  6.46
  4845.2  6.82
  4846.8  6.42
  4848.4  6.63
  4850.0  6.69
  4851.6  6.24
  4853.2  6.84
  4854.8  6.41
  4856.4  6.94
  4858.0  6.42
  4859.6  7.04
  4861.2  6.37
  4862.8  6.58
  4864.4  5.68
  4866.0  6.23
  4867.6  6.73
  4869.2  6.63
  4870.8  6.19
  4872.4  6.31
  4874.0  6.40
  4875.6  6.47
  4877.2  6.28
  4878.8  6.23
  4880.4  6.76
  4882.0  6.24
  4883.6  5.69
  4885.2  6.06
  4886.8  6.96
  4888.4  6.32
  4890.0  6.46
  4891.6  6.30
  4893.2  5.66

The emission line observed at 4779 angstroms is C III]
